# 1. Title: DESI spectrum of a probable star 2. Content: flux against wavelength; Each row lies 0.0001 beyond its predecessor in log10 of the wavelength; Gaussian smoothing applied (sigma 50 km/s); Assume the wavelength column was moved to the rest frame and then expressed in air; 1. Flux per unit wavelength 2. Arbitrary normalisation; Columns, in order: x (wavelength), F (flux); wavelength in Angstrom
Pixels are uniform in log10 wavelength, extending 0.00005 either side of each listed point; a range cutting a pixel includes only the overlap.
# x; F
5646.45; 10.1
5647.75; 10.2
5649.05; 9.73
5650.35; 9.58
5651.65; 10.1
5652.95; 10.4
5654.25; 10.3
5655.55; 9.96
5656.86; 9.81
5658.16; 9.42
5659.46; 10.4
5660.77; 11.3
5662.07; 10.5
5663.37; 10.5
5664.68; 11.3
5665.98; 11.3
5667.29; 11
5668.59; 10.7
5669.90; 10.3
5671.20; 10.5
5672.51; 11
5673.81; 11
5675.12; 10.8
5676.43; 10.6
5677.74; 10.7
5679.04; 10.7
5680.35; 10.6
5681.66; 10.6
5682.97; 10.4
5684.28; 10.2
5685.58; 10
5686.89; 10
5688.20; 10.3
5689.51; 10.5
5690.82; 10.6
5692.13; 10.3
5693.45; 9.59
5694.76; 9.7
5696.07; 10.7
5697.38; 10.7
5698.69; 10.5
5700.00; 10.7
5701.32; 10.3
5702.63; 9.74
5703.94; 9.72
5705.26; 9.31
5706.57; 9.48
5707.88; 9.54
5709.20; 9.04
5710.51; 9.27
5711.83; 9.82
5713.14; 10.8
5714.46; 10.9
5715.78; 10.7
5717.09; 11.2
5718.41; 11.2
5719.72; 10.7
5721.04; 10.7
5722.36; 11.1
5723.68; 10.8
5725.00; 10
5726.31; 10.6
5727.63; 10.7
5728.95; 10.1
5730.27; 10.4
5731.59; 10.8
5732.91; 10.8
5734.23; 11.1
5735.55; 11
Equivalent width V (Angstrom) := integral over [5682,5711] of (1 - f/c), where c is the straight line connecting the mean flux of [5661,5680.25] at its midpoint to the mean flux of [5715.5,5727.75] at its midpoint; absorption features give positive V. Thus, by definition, 2.0 Angstrom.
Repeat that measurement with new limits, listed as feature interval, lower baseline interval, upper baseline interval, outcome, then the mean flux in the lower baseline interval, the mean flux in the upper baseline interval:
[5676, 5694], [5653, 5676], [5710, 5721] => 0.4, 10.6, 10.6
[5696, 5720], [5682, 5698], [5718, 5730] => 0.6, 10.3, 10.6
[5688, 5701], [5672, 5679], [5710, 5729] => 0.4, 10.8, 10.6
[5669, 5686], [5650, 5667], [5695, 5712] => -0.6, 10.4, 9.91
